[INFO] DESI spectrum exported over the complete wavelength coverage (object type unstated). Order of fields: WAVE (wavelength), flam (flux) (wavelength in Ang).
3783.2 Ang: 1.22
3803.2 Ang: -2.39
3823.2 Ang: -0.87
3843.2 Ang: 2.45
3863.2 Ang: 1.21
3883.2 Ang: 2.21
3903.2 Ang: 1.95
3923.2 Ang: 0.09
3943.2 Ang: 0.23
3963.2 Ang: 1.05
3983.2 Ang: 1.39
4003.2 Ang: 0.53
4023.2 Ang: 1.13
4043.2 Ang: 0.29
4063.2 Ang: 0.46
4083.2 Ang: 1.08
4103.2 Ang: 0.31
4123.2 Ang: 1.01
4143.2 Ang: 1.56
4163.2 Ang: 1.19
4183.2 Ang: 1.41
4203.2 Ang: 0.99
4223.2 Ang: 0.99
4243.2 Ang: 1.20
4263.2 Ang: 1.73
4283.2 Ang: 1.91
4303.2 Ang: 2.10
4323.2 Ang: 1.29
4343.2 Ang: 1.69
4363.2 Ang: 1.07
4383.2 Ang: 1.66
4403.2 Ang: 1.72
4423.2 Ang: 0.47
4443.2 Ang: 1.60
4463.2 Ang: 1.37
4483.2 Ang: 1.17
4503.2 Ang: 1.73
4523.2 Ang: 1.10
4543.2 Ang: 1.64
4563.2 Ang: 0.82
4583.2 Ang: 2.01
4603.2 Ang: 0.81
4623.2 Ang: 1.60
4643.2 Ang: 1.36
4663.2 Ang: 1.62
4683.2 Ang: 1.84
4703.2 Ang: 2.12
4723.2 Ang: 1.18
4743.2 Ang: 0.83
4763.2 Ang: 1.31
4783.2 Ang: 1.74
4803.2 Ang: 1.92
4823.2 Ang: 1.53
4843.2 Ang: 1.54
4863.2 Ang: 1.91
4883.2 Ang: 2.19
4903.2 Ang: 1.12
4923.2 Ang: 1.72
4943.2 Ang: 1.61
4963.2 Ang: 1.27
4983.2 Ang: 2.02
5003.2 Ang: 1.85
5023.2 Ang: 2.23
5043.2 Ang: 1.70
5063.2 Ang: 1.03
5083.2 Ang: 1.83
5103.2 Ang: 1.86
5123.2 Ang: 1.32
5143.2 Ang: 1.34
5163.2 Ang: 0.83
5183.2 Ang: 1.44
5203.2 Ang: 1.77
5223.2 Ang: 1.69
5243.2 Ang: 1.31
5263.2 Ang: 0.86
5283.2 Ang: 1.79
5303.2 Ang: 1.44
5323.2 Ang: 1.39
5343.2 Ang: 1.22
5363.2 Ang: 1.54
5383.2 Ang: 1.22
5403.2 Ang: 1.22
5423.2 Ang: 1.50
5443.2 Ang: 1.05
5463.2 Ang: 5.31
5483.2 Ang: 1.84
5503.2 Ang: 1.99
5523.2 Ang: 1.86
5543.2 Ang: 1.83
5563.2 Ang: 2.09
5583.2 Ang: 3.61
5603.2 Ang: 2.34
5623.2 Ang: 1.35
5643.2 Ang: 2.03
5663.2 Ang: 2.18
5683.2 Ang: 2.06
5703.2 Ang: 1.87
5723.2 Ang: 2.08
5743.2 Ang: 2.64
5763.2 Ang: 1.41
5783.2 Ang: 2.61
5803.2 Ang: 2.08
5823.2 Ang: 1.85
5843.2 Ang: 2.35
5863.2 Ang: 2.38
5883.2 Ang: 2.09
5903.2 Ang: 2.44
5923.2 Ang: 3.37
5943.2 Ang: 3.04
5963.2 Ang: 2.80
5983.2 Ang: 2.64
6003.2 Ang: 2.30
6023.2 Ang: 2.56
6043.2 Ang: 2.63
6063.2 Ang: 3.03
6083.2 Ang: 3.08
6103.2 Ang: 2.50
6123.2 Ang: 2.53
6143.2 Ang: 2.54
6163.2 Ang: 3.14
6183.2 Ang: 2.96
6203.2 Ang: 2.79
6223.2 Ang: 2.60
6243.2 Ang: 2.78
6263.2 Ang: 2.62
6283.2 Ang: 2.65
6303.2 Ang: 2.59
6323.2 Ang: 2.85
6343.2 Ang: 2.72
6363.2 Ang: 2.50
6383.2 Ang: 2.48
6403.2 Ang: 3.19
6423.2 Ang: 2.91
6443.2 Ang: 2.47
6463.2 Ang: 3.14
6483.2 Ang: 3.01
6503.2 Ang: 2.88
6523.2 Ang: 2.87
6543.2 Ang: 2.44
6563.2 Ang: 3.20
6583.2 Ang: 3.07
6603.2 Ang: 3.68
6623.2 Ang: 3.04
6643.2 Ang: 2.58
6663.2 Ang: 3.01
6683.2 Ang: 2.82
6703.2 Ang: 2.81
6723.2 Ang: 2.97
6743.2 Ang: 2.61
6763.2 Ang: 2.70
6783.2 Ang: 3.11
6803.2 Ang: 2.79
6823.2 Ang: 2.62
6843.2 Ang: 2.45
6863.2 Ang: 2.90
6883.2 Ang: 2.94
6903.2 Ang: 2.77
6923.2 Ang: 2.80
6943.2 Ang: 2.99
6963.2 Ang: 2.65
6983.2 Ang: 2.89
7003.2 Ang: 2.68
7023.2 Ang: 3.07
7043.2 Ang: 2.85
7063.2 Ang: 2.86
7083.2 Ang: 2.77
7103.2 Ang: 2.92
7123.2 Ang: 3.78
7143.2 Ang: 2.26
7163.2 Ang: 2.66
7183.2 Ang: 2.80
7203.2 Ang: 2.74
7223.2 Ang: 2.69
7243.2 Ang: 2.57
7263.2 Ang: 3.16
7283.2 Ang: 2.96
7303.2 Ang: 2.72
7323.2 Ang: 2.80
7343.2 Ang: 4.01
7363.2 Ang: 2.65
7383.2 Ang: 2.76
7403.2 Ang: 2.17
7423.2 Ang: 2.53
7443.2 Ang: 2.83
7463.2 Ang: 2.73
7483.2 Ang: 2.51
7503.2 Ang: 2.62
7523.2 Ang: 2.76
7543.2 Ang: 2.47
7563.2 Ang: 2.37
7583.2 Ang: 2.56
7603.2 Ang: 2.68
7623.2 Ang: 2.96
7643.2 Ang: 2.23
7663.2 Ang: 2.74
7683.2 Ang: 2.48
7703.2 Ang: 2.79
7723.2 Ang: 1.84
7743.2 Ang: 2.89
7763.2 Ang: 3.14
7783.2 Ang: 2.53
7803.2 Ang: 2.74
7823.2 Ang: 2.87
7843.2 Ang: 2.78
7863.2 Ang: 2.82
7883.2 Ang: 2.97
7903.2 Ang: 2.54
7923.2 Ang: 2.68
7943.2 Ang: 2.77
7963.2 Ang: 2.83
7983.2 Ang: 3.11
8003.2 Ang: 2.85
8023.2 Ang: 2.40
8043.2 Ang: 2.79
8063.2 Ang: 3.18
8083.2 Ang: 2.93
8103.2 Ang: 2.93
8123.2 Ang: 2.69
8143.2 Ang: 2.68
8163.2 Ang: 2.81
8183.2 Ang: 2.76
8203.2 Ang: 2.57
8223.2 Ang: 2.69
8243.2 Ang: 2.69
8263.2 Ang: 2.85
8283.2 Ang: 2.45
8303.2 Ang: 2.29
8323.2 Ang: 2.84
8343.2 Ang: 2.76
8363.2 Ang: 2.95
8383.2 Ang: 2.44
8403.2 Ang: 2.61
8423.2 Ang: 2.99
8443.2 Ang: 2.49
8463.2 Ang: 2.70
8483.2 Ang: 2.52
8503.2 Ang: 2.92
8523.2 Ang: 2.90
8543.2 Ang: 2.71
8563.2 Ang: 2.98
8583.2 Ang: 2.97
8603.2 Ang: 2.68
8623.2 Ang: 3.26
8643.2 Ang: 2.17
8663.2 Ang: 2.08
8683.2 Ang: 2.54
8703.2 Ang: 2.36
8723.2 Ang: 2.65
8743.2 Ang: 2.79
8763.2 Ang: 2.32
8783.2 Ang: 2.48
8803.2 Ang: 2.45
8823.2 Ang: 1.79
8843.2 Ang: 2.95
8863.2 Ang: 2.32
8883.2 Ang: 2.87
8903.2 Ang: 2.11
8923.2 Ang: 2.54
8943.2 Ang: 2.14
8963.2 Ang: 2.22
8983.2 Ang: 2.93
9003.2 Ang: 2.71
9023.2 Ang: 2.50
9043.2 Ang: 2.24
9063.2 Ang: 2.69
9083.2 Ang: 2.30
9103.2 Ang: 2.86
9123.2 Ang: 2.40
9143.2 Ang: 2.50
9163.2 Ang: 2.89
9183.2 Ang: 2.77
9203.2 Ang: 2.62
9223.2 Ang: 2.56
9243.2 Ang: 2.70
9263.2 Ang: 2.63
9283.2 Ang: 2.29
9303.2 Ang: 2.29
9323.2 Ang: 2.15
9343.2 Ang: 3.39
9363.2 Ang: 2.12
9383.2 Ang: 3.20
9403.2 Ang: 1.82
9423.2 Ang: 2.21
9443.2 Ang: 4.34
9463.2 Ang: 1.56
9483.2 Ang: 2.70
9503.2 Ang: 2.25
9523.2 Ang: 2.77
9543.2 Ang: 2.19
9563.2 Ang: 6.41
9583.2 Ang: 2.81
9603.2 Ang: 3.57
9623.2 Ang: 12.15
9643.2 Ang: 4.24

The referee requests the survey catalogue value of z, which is 0.466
